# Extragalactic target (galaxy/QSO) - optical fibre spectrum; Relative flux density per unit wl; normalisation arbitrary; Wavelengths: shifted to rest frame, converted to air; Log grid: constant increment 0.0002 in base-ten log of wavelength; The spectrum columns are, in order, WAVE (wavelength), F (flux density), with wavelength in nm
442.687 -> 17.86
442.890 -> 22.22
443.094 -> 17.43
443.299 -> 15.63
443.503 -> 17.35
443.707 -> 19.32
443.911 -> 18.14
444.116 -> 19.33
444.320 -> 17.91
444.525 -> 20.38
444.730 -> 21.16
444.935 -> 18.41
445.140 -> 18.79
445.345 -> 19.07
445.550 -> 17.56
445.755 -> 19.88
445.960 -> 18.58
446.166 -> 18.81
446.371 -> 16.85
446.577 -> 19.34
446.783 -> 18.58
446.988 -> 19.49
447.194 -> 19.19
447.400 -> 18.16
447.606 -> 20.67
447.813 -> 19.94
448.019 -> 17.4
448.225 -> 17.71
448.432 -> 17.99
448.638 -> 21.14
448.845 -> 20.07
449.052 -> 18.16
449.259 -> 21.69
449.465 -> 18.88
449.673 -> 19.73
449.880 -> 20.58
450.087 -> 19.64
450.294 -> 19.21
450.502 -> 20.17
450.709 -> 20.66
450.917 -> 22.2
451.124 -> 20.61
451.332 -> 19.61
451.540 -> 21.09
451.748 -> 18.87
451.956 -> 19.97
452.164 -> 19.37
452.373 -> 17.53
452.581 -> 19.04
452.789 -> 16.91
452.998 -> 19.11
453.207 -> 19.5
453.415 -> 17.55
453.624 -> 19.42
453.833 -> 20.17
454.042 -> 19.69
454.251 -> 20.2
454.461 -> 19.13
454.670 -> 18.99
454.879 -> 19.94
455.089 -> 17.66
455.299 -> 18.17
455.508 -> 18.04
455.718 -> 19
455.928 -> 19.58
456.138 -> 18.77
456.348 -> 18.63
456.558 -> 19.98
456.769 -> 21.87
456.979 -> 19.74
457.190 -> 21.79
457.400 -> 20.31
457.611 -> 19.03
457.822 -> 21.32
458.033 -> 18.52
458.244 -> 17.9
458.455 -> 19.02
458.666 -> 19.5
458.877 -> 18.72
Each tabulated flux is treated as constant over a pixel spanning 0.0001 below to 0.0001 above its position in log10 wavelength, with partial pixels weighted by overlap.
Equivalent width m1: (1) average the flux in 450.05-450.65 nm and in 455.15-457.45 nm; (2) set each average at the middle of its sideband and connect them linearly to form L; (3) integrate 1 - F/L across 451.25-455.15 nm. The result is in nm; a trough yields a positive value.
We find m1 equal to 0.10 nm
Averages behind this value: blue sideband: 19.8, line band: 19.2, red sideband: 19.6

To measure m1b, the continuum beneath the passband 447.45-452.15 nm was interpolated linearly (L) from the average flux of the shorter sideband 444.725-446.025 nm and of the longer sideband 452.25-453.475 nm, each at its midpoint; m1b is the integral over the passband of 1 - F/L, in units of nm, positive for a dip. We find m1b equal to -0.31 nm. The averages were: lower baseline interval 18.9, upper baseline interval 18.3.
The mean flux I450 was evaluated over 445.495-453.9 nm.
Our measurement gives 19.3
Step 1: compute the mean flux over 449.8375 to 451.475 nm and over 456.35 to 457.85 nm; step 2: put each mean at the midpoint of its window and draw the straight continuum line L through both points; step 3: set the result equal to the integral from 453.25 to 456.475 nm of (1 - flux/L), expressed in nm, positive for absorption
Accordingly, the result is 0.217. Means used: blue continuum 20.3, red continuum 20.4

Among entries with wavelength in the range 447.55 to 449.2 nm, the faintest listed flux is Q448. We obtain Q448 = 17.4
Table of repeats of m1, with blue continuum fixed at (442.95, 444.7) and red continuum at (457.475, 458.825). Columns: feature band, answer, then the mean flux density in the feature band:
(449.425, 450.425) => -0.05 nm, 19.7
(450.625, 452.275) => -0.13 nm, 20.3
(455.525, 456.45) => 0.01 nm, 18.9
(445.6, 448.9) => -0.06 nm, 18.9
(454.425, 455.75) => 0.03 nm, 18.7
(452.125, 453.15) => 0.03 nm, 18.4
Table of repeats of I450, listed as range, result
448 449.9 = 19.4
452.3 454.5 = 18.9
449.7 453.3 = 19.7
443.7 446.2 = 19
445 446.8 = 18.6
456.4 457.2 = 20.6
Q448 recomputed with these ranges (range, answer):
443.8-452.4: 16.85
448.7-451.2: 18.16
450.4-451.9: 18.87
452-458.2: 16.91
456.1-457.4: 18.63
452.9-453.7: 17.55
